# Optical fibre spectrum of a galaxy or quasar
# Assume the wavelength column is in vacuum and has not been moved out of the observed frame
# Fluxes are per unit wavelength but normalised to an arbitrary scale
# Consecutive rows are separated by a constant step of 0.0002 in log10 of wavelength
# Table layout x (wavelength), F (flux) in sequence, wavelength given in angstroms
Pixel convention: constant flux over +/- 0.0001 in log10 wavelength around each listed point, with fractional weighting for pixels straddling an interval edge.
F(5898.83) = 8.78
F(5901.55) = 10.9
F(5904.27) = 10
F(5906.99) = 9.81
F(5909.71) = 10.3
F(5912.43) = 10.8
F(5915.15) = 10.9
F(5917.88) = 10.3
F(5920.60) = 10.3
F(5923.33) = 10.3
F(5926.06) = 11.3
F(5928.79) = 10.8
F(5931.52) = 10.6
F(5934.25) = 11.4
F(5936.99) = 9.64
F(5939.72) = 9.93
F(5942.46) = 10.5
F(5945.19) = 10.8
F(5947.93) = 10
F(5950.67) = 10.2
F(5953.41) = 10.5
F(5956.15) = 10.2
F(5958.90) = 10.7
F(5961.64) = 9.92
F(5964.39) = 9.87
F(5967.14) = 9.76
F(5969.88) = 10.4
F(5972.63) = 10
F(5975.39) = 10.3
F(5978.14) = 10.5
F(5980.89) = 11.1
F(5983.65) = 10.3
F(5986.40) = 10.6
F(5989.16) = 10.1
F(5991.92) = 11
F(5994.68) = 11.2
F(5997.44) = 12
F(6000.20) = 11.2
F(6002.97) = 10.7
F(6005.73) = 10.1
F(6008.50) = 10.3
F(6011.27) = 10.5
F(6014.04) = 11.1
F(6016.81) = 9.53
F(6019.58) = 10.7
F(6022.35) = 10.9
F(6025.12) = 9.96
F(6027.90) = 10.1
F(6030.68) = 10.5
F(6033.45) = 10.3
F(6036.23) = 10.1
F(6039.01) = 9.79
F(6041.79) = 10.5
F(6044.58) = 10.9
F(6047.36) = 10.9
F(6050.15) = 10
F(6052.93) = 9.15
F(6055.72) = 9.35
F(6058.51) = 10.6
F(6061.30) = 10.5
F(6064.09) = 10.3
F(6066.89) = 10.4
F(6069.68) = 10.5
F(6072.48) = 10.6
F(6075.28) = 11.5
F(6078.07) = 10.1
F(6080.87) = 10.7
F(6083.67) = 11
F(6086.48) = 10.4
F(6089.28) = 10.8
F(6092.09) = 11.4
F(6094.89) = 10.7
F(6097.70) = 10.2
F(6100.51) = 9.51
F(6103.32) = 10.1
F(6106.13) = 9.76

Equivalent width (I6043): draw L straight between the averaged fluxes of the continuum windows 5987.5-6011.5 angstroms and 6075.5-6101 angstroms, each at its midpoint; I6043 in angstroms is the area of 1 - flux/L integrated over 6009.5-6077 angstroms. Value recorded 2.2 angstroms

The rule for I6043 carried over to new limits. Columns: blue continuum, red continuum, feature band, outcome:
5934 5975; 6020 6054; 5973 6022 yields -1.9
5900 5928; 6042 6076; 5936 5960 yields 0.4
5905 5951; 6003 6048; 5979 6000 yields -1.0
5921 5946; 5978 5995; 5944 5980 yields 1.3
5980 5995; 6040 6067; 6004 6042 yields 0.5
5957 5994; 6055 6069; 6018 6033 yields -0.1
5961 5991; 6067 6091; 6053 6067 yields 0.7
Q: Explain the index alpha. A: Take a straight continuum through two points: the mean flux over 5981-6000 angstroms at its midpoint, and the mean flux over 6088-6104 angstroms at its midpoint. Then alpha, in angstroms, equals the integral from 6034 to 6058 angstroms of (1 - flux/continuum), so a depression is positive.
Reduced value 1.26 angstroms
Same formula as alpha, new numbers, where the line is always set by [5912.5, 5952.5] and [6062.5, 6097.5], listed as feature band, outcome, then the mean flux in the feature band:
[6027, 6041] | 0.60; 10.2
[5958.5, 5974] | 0.70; 10.1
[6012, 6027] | 0.25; 10.4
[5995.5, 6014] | -0.42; 10.8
